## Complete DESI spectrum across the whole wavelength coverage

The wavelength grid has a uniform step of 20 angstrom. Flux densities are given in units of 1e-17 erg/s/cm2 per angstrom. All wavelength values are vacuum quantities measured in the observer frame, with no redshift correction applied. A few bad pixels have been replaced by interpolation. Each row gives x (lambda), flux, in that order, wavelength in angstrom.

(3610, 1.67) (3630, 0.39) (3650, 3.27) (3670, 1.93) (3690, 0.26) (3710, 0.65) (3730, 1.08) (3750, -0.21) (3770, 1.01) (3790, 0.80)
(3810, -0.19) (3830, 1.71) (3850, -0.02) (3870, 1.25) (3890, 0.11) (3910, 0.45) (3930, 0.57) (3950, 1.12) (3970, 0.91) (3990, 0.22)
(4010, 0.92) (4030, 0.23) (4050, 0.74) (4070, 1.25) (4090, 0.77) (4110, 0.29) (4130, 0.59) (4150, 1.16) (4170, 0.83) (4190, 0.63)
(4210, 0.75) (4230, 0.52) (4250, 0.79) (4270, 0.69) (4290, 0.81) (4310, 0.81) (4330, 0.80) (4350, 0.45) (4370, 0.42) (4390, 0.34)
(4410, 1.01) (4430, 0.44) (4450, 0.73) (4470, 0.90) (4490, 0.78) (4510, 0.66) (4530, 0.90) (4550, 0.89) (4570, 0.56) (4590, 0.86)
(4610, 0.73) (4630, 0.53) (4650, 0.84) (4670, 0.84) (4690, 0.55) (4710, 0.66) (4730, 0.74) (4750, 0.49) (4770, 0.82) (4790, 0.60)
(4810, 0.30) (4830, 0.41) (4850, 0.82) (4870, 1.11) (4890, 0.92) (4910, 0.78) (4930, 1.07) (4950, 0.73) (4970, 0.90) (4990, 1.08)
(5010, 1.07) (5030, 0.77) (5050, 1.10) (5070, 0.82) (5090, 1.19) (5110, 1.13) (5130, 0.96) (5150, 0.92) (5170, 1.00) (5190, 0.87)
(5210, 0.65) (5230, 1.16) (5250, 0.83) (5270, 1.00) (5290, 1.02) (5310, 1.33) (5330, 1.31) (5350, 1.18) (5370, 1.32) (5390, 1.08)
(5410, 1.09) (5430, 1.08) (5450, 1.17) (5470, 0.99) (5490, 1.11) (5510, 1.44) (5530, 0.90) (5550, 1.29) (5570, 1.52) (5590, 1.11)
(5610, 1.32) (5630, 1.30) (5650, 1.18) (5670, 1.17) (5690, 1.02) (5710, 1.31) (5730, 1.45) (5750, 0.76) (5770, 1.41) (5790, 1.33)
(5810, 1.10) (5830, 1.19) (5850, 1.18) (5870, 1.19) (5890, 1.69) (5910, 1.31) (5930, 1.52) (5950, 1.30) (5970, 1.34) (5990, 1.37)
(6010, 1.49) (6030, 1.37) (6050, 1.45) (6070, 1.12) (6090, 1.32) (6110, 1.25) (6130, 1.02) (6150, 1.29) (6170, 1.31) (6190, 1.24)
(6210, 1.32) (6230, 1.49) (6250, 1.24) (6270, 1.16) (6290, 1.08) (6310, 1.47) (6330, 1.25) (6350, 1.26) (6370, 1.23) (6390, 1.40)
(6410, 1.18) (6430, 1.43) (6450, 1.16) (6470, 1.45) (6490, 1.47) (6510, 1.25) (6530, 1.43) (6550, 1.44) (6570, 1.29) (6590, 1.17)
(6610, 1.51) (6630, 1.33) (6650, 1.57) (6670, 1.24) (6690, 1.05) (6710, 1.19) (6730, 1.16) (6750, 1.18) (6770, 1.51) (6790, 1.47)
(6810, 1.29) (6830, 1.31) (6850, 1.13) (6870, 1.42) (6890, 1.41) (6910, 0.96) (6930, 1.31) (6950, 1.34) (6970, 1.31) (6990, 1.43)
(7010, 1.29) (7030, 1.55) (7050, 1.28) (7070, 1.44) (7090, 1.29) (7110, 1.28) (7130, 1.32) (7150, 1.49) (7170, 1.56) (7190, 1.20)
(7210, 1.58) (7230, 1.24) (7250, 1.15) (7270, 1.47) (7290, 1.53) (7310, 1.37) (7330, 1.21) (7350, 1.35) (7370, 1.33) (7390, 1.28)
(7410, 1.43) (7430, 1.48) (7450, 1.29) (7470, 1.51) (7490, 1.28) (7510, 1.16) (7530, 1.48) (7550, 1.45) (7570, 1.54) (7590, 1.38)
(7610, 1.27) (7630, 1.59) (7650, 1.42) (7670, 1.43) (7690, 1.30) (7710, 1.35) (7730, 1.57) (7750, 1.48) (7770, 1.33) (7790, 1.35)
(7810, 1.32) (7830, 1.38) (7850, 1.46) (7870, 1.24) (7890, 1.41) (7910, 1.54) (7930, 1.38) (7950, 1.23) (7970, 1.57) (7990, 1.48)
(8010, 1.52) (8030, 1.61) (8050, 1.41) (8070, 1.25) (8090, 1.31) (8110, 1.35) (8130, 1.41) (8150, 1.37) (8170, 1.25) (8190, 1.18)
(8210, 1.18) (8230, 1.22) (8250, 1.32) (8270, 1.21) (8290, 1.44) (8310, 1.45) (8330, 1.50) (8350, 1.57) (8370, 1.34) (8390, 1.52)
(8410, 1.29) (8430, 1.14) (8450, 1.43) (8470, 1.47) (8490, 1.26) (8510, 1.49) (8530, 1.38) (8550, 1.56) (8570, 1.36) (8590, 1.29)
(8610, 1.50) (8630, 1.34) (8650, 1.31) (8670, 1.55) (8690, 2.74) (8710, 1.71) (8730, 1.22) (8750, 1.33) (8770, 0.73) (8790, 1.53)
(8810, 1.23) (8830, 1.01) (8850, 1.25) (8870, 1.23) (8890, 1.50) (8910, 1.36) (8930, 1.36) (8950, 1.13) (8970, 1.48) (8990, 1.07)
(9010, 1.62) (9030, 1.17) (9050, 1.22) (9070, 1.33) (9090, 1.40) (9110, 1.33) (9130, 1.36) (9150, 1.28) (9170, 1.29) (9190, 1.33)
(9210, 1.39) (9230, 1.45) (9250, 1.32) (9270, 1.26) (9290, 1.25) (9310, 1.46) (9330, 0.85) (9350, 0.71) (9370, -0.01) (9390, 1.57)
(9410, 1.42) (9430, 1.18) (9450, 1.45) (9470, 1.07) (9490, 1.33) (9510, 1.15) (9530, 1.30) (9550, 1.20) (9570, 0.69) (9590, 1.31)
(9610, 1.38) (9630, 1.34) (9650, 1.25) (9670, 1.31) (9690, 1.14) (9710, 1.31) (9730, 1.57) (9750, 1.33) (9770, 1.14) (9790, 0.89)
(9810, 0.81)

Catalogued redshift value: 0.32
